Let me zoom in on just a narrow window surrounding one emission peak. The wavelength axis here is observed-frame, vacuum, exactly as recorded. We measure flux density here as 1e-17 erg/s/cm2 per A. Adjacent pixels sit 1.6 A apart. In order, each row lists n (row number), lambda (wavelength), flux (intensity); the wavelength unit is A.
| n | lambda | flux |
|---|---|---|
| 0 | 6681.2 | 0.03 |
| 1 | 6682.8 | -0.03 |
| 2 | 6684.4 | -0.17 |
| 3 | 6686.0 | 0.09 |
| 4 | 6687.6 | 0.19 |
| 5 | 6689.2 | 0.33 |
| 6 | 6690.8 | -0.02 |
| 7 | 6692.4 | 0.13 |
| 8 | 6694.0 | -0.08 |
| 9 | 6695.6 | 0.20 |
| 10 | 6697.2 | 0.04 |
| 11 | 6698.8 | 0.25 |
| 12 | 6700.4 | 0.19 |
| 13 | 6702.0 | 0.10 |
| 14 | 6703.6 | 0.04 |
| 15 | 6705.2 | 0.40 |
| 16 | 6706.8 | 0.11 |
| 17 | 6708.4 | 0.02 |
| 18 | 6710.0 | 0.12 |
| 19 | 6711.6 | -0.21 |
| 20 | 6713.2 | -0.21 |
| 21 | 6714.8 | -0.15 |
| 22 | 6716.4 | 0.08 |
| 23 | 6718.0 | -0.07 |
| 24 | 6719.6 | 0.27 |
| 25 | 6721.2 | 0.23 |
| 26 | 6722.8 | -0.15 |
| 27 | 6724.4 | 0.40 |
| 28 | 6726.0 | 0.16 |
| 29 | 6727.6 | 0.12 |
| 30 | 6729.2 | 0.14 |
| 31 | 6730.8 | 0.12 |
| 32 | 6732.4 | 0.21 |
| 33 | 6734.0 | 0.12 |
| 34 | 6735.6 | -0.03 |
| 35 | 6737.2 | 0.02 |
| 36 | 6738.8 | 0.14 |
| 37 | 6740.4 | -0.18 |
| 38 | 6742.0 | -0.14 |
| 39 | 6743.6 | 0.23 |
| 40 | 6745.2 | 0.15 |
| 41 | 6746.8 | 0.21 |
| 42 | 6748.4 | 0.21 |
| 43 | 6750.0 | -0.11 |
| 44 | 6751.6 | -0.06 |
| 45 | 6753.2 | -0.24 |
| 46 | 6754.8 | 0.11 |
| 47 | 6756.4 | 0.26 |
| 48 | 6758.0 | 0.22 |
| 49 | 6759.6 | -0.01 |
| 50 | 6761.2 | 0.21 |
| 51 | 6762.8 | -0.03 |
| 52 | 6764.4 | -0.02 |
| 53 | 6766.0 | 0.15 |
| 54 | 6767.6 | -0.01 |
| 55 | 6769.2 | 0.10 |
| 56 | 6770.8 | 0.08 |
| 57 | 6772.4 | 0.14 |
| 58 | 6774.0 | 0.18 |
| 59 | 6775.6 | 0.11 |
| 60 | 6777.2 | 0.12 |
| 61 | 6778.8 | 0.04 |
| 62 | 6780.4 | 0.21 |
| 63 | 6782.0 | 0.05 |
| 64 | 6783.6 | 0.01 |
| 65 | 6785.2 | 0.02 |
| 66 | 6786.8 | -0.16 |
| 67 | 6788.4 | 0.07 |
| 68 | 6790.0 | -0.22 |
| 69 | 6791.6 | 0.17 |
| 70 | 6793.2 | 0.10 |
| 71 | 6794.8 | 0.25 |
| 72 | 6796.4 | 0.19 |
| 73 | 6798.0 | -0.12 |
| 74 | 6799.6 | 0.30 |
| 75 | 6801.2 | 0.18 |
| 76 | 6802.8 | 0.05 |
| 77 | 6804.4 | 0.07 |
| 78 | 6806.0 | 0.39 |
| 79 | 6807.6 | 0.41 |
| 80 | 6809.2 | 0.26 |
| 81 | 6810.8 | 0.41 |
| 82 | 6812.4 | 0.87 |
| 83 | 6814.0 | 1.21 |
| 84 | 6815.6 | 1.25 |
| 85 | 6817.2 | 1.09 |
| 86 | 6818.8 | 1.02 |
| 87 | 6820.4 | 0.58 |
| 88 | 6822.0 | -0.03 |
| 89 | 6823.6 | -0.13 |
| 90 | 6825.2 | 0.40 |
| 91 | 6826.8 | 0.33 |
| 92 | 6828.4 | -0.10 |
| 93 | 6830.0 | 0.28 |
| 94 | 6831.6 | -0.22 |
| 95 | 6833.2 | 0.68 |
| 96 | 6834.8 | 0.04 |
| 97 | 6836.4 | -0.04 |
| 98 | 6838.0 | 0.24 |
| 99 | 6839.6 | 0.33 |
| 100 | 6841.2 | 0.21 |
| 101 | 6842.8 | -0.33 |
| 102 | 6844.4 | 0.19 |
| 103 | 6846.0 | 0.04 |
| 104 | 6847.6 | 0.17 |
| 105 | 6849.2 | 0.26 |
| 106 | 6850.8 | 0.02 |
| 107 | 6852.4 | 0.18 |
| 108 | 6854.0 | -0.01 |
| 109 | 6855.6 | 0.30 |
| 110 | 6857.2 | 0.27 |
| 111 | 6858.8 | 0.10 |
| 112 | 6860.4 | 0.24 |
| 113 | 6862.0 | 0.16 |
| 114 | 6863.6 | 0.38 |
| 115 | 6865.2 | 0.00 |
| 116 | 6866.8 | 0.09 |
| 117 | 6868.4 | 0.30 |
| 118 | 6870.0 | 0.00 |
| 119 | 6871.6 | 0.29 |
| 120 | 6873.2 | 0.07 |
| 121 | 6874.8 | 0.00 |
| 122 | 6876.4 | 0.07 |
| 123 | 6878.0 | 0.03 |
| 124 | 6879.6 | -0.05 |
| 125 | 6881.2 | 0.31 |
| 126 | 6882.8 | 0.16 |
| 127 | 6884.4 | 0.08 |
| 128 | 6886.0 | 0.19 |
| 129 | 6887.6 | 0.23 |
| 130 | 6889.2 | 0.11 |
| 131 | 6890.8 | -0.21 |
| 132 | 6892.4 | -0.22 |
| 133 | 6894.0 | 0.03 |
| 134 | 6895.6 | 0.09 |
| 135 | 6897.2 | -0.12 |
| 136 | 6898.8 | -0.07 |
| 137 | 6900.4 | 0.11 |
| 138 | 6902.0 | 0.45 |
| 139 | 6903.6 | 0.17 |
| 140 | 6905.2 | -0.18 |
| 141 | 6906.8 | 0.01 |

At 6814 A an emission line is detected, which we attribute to [O II]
